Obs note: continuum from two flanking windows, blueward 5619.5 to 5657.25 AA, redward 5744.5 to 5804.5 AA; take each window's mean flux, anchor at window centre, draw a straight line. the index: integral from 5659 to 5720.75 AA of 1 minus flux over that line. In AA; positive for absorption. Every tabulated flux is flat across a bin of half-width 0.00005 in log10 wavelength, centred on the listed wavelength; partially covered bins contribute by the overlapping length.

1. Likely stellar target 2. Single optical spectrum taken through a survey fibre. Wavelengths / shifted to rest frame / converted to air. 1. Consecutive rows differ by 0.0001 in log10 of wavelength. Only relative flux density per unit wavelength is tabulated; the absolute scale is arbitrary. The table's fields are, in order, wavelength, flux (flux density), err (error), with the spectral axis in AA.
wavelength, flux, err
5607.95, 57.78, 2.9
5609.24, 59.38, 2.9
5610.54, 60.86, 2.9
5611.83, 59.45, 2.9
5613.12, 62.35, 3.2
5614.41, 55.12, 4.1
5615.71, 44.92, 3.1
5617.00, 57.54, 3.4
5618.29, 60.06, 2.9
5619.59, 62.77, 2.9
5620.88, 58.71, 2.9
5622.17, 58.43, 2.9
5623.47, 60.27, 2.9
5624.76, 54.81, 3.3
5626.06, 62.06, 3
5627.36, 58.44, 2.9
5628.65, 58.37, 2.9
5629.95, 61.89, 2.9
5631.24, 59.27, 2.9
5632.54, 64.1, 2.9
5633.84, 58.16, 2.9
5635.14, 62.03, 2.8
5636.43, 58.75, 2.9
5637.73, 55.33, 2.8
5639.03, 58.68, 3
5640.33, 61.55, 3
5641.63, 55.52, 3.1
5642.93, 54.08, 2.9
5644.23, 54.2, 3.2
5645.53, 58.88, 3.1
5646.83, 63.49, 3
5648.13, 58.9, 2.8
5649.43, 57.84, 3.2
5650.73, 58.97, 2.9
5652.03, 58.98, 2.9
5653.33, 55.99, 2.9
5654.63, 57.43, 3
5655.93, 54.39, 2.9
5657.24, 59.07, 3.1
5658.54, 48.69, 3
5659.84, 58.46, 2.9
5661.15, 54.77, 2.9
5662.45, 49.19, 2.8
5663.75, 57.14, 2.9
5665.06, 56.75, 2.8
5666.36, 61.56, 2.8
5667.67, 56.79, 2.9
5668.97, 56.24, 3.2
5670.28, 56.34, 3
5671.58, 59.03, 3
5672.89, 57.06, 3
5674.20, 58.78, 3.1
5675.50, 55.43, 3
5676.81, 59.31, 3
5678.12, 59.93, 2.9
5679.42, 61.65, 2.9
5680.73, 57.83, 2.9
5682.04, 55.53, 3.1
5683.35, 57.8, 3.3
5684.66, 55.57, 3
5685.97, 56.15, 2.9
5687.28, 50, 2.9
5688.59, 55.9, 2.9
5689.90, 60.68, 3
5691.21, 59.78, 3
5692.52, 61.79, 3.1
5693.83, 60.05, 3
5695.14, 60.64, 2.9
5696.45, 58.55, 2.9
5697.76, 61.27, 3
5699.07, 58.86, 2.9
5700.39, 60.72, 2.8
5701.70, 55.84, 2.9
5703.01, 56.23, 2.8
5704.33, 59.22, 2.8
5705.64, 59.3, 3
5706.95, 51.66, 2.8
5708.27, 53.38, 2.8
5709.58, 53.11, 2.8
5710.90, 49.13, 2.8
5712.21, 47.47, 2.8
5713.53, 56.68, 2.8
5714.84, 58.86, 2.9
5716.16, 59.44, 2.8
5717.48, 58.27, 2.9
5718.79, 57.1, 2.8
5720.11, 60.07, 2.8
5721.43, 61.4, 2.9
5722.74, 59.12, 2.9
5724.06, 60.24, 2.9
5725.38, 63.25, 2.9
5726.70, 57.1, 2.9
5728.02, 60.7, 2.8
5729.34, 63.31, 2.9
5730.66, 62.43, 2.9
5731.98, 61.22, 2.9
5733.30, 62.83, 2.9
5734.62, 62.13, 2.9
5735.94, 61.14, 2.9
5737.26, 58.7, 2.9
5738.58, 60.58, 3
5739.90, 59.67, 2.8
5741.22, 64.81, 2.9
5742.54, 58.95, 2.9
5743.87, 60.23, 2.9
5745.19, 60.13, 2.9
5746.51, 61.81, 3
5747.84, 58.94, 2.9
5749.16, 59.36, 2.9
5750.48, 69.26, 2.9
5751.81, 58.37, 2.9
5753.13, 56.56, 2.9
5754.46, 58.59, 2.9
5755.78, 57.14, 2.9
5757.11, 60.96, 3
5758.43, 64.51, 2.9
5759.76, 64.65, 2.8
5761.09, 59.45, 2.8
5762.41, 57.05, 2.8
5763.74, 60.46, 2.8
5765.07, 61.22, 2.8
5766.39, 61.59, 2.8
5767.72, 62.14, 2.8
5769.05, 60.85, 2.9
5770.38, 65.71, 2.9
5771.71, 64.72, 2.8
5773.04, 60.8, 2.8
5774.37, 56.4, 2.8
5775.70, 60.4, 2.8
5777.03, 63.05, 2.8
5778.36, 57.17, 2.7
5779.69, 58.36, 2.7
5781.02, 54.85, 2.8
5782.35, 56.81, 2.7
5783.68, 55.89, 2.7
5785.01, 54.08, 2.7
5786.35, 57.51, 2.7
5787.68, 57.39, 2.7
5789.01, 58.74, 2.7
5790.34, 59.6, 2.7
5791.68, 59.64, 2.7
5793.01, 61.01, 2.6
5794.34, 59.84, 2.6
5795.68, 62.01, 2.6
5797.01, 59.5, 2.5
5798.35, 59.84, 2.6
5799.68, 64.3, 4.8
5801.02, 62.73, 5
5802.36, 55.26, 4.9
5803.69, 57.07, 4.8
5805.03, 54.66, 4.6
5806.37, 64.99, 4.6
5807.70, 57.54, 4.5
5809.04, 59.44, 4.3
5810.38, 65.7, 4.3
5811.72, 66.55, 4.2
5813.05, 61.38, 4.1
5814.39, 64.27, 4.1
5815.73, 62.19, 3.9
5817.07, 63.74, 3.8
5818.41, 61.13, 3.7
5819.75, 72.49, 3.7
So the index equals 2.1 AA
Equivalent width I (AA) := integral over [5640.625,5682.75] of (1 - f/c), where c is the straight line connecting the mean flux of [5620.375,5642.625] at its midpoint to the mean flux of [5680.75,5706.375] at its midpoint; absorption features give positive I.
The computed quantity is 1.0 AA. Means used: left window 59.1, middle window 57.2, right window 58.1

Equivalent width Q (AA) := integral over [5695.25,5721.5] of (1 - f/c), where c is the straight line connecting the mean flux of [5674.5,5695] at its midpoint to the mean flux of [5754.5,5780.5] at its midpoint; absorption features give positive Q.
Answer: 0.9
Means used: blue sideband 57.9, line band 56.8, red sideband 60.8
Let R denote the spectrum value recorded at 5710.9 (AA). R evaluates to 49.13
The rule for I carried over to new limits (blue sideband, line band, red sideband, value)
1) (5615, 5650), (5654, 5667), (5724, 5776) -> 0.73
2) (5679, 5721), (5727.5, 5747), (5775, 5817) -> -1.03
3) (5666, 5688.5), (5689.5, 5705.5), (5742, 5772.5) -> -0.35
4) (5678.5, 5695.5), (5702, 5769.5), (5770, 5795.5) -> -1.04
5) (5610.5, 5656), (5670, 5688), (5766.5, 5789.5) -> 0.45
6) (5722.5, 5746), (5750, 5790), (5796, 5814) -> 0.72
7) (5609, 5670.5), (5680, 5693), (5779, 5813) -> 0.28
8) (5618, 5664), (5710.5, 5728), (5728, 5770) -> 0.69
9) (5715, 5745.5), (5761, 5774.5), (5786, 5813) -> -0.18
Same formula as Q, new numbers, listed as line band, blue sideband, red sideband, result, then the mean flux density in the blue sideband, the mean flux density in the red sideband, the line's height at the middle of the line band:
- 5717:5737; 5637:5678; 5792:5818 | -0.6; 57.1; 61.1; 59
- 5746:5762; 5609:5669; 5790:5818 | -0.2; 57.9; 61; 60.1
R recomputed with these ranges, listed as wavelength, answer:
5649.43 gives 57.84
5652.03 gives 58.98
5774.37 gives 56.4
